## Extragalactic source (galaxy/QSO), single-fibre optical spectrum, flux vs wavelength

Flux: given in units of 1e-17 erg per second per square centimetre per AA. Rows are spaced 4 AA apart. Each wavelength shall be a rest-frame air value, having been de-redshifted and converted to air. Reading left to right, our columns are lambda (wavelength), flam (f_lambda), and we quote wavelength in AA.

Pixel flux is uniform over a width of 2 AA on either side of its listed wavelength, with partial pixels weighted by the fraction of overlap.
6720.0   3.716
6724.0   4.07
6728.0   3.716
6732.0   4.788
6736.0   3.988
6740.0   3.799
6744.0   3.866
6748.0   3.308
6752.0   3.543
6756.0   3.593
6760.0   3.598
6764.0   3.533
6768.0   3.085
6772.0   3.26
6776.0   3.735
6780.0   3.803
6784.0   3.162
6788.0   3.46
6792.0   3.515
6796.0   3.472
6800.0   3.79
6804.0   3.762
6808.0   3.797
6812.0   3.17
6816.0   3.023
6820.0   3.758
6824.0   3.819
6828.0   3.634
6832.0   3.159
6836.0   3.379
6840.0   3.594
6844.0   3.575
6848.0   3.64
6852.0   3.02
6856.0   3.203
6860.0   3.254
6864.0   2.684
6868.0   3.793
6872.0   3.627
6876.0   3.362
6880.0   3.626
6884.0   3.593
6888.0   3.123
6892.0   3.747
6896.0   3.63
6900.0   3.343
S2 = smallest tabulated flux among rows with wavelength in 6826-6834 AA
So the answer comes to 3.159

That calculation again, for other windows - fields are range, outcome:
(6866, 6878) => 3.362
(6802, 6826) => 3.023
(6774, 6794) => 3.162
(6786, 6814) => 3.17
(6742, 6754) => 3.308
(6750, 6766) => 3.533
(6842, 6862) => 3.02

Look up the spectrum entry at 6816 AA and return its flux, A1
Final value 3.023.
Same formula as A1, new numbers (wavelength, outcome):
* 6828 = 3.634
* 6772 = 3.26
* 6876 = 3.362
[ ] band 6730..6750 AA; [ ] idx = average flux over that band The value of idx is 3.95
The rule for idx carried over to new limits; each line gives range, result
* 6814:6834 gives 3.48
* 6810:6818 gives 3.1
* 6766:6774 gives 3.17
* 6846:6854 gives 3.33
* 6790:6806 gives 3.63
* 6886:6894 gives 3.44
